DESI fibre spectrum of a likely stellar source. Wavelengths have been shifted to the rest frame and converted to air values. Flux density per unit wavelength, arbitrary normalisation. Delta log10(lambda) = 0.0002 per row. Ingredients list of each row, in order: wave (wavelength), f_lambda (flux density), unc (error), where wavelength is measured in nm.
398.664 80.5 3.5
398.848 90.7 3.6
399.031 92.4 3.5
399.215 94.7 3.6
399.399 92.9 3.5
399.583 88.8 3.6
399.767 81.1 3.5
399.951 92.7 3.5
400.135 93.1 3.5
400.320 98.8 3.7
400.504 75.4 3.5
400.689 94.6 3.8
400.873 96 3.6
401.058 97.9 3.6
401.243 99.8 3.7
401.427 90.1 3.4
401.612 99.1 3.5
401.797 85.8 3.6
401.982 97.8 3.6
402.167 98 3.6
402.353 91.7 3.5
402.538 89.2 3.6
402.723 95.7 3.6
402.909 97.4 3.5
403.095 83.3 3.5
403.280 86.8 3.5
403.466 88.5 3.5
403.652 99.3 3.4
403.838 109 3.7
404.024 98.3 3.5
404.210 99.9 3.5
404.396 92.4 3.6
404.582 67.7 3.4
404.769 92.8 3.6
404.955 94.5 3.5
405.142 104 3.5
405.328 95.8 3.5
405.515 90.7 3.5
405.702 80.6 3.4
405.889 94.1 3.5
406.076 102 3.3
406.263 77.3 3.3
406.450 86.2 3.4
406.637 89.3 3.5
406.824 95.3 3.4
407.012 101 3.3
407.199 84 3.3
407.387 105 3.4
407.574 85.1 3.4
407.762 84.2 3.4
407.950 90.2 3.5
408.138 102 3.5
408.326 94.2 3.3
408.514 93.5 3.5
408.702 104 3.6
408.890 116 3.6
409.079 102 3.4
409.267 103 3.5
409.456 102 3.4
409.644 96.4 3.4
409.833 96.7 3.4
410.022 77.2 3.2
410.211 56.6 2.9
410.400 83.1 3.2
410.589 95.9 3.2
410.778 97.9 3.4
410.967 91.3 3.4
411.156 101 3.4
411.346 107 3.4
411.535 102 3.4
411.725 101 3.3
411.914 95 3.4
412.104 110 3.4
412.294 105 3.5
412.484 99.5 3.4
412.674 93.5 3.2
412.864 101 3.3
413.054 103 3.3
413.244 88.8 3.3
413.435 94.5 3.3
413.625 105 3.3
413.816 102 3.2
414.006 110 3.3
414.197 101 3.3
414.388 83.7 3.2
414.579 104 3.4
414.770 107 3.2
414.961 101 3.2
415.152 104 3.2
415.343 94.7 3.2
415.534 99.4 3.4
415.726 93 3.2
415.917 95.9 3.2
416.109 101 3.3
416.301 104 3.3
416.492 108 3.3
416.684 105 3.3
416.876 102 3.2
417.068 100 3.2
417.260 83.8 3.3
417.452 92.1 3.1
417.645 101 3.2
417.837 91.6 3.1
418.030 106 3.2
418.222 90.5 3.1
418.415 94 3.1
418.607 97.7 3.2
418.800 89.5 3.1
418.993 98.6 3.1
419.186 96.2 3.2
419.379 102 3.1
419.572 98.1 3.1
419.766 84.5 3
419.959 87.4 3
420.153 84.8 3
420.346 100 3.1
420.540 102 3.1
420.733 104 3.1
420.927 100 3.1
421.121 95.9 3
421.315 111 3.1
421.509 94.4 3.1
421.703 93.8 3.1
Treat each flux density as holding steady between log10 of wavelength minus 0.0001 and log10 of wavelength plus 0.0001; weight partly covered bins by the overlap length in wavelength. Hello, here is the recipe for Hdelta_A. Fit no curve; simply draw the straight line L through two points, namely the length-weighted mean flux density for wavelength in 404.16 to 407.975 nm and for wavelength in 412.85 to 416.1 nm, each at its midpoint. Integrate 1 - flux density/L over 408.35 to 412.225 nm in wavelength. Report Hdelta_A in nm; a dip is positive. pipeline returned -0.06 nm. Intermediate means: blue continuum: 91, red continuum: 99.3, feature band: 96.6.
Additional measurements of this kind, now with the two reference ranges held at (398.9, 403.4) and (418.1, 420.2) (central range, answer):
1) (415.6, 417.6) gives -0.115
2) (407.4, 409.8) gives -0.136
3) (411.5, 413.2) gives -0.142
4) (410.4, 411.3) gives -0.028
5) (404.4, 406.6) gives 0.066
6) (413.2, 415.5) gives -0.168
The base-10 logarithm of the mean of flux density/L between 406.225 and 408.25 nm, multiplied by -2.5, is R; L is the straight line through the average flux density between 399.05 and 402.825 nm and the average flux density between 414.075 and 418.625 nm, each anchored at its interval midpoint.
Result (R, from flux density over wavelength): 0.04 mag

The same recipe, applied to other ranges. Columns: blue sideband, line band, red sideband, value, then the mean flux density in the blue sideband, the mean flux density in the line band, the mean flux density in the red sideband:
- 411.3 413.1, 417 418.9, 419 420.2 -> 0.003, 102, 94.6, 92.9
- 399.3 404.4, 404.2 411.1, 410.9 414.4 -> 0.051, 93.4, 92.5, 100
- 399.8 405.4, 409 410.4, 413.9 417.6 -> 0.078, 93.4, 89.9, 99.5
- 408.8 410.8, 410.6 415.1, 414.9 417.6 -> -0.048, 93.1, 100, 98.9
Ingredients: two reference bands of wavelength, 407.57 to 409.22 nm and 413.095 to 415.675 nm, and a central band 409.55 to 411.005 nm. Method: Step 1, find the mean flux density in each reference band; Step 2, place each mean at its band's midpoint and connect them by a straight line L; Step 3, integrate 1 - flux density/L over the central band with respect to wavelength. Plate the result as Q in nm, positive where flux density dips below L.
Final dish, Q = 0.17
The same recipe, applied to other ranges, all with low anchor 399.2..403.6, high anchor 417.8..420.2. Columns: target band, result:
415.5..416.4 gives -0.05 nm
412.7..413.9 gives -0.07 nm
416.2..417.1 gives -0.10 nm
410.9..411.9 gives -0.08 nm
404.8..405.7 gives -0.02 nm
